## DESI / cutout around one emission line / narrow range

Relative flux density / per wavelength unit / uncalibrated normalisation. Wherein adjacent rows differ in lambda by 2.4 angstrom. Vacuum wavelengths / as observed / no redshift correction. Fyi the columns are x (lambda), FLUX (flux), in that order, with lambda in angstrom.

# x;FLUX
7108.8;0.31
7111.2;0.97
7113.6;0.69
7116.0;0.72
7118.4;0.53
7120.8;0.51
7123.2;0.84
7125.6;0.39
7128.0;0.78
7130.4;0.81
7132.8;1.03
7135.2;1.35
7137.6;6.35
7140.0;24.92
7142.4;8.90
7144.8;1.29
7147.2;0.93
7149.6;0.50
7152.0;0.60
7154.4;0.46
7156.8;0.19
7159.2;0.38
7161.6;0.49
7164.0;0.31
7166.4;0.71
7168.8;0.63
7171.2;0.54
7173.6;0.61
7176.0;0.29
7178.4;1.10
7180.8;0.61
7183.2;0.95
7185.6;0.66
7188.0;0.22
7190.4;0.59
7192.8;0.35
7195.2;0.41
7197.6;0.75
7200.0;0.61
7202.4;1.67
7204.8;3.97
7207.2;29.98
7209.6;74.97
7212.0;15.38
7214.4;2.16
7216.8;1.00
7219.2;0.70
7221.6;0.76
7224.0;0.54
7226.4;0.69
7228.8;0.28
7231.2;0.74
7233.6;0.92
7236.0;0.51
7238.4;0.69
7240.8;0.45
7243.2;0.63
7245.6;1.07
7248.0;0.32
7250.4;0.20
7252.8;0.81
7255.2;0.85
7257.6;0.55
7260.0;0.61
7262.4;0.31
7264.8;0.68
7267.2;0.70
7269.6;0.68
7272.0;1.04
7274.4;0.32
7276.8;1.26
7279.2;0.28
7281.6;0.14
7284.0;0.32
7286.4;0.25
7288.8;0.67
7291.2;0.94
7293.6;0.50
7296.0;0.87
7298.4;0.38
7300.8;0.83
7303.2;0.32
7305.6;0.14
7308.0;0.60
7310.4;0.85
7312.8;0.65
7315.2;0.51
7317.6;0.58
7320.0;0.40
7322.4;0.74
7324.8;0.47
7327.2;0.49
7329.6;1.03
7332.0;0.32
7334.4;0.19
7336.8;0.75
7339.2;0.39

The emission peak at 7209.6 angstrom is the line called [O III]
